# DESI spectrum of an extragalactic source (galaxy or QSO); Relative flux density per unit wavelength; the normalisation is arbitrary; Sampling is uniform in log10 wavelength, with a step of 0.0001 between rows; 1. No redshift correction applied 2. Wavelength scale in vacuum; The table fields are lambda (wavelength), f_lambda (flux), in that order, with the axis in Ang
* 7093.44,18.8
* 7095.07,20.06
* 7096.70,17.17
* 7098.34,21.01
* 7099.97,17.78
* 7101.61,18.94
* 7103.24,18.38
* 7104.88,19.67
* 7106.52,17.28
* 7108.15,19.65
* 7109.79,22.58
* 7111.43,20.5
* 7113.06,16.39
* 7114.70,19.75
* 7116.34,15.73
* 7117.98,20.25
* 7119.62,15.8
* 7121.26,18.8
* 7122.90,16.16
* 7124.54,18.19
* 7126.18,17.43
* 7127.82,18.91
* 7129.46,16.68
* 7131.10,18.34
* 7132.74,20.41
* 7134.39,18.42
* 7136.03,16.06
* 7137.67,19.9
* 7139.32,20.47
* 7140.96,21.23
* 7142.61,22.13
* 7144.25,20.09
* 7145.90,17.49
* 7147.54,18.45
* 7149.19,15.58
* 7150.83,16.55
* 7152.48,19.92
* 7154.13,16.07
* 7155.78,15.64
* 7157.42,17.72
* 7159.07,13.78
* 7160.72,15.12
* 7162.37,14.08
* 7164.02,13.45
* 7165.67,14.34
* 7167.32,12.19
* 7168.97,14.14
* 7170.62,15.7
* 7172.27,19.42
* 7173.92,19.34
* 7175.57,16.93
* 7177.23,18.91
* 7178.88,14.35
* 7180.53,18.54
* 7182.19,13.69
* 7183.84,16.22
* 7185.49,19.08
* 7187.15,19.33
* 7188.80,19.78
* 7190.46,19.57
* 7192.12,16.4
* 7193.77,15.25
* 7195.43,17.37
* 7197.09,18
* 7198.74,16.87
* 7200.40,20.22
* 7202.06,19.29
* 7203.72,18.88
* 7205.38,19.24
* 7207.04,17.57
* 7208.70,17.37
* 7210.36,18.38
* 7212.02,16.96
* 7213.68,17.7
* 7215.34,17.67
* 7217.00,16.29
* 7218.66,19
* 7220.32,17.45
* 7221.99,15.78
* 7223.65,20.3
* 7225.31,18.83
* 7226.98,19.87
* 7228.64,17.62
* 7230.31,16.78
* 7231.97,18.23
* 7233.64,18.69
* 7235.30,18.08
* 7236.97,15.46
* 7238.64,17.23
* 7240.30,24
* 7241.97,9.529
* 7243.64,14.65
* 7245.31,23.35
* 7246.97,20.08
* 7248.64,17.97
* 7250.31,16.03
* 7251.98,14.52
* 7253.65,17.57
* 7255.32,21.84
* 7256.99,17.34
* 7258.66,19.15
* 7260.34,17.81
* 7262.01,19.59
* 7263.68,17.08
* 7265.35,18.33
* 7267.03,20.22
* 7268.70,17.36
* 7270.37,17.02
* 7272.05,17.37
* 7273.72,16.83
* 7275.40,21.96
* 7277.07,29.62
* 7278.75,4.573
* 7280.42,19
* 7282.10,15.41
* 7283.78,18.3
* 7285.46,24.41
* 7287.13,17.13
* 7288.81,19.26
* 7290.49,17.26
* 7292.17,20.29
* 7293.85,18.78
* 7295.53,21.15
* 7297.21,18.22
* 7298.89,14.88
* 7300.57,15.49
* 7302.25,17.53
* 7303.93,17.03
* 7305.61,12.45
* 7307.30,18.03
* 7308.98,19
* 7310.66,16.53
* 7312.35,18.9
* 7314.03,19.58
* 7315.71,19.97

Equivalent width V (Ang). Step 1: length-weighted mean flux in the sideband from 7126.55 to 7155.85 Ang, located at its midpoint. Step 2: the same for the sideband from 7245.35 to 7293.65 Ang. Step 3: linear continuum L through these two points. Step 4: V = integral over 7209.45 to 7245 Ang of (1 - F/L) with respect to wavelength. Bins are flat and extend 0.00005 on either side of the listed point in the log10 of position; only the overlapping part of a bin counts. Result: 1.58 Ang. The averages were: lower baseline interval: 18.5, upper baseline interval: 18.4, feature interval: 17.6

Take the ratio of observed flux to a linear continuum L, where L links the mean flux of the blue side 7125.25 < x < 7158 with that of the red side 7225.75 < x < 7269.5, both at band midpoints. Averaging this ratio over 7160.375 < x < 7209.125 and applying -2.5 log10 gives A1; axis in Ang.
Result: 0.073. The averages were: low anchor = 18.4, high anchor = 18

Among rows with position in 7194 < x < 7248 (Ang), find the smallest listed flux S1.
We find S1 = 9.529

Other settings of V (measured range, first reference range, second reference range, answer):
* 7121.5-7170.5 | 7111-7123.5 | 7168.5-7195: 1.2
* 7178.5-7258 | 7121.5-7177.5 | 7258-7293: 0.6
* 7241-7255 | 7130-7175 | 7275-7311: 0.6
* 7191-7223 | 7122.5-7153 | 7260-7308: 1.1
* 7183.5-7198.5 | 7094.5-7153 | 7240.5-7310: 0.4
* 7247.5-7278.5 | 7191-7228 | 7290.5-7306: -1.5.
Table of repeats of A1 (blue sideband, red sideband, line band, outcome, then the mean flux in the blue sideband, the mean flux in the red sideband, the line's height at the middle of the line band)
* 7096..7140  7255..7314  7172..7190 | 0.04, 18.5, 18.1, 18.4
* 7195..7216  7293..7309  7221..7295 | -0.04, 18.1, 17.2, 17.6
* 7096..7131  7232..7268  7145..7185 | 0.13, 18.4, 18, 18.3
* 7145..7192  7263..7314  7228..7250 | -0.02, 16.6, 18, 17.4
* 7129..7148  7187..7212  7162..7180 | 0.18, 19.2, 18.2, 18.6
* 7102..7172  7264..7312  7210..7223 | 0.02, 17.6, 18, 17.8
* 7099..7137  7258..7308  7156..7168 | 0.25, 18.4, 18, 18.3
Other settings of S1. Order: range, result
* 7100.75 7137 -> 15.73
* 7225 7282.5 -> 4.573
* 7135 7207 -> 12.19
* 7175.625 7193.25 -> 13.69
